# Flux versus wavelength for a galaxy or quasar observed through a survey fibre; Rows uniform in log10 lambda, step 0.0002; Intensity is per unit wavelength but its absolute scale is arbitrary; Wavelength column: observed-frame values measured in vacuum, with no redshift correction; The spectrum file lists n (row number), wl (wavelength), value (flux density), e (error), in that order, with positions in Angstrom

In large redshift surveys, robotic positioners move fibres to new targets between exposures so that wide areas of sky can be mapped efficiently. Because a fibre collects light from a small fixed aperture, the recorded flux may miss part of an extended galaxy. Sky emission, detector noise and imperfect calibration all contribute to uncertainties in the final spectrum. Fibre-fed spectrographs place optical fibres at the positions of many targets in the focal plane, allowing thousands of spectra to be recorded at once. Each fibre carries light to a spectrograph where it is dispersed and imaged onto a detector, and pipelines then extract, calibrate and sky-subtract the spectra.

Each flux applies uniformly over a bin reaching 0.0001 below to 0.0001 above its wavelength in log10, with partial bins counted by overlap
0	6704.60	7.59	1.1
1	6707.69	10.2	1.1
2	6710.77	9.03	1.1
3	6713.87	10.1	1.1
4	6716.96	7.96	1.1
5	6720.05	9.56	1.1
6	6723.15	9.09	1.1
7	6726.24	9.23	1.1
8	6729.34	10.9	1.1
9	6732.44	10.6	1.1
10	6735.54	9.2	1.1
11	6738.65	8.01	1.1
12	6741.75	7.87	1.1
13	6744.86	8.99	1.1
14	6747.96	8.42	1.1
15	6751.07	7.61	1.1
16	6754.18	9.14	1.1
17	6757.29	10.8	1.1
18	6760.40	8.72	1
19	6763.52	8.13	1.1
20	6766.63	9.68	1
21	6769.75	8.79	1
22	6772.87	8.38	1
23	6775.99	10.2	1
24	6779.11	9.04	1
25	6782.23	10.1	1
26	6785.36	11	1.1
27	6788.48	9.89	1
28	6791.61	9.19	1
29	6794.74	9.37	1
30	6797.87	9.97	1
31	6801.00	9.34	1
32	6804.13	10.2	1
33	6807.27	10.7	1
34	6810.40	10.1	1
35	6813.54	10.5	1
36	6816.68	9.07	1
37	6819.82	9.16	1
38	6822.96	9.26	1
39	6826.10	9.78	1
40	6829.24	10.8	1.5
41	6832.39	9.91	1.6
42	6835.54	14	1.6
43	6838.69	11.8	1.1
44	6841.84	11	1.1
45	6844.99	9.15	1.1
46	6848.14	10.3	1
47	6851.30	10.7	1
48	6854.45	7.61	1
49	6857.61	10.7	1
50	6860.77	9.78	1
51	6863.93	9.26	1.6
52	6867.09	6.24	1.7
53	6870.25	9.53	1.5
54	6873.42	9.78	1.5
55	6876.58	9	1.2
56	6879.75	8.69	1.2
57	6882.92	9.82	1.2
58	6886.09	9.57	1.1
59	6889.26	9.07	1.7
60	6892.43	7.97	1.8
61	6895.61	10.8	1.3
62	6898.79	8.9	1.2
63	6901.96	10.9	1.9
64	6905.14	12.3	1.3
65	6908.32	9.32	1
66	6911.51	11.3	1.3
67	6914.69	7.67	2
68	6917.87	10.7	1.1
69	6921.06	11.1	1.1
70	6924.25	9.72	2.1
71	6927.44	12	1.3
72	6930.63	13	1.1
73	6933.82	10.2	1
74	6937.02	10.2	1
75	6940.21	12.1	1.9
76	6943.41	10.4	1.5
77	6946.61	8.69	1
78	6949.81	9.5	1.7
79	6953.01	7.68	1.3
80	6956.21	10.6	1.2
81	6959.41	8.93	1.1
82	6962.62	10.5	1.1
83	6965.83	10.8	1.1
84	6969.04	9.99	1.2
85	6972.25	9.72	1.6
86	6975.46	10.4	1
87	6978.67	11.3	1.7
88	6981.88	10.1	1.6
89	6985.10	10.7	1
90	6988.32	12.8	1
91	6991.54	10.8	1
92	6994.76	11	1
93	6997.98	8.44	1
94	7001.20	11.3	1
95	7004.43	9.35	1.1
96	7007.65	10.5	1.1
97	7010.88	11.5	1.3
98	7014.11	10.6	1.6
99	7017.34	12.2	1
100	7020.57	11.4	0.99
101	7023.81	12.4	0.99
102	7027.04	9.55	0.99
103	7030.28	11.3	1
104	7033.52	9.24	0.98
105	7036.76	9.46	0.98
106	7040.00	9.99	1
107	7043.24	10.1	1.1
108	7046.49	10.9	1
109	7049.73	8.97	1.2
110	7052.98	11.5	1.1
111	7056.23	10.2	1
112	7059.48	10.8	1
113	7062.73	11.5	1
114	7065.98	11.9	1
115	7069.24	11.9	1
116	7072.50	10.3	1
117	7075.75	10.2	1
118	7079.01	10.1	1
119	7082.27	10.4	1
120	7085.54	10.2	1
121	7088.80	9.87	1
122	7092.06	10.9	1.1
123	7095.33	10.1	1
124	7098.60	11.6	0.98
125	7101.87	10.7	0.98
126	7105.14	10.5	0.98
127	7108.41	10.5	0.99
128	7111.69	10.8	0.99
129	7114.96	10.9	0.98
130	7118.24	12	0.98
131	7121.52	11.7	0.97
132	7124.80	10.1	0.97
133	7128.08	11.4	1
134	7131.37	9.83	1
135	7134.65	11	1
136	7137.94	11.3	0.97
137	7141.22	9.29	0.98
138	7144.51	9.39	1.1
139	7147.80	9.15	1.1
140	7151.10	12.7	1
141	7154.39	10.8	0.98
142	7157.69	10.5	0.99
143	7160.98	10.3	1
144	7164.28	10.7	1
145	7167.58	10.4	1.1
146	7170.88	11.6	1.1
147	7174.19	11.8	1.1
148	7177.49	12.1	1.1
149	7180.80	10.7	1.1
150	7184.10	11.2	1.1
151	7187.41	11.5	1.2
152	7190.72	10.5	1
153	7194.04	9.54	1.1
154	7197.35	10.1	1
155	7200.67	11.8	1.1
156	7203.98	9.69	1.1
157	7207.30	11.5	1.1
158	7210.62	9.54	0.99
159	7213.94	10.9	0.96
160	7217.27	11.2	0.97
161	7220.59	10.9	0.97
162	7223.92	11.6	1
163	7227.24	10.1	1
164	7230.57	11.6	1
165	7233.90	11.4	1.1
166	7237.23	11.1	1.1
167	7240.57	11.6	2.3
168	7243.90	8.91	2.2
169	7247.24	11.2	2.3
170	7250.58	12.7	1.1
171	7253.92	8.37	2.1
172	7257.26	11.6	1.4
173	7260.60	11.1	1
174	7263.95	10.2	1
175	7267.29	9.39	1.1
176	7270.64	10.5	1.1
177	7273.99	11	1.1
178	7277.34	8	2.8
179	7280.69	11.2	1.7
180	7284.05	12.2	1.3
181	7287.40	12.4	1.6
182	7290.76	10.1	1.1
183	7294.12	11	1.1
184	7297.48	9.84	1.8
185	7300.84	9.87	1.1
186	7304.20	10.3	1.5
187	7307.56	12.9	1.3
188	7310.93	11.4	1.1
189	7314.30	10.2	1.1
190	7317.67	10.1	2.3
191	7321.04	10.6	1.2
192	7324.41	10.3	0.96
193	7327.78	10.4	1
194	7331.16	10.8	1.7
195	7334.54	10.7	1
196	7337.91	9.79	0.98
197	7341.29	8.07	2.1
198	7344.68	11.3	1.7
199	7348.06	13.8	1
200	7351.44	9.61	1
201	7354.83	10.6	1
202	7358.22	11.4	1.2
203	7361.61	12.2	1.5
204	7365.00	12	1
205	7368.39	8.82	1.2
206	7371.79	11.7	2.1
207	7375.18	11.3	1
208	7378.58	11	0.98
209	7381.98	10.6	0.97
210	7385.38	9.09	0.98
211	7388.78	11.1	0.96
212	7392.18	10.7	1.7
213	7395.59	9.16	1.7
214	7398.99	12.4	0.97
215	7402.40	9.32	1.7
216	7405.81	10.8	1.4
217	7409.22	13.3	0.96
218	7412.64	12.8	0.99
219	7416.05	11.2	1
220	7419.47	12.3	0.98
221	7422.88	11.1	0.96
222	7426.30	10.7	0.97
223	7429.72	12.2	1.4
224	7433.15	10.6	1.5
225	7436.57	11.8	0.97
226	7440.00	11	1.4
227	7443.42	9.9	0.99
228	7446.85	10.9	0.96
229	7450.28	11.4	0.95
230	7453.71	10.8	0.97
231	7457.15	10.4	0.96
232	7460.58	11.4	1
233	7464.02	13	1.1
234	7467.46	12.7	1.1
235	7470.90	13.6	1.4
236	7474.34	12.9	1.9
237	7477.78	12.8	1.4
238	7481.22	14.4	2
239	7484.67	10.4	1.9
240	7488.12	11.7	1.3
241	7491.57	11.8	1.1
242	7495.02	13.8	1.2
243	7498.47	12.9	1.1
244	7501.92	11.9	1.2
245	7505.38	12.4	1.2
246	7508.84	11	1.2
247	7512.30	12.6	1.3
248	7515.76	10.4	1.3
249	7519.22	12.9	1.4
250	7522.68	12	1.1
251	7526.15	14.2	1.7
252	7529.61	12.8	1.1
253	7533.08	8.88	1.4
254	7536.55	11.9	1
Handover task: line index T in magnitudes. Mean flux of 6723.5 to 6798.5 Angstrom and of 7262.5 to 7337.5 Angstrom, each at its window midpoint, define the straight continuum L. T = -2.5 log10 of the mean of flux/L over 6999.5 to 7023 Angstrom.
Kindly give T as -0.12 mag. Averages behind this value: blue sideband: 9.29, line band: 11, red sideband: 10.6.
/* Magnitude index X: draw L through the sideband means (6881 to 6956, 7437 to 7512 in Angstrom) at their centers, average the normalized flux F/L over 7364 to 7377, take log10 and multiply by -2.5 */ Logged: 0.07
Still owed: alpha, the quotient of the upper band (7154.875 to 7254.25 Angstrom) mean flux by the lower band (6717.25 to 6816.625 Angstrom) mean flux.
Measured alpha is 1.15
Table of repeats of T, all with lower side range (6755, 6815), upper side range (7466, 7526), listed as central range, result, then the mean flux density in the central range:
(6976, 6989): -0.06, 11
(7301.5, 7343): 0.13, 10.4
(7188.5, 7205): 0.09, 10.4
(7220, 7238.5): 0.02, 11.1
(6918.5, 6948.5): -0.06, 10.8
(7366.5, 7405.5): 0.14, 10.5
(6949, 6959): 0.12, 9.21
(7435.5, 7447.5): 0.13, 10.9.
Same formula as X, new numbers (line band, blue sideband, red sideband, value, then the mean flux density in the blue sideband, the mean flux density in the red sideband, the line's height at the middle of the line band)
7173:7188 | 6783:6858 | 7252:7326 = -0.097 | 10.1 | 10.6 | 10.5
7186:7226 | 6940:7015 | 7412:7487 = 0.026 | 10.3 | 11.7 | 11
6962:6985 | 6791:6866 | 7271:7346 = -0.022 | 10.1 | 10.6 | 10.2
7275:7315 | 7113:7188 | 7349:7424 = 0.018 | 10.9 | 11.1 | 11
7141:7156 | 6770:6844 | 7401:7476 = 0.054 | 10.1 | 11.6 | 10.9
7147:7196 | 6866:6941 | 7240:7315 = -0.044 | 10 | 10.7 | 10.5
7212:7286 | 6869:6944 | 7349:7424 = 0.004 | 10.2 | 11.1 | 10.8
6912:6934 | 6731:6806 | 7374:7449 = -0.105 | 9.28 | 11.1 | 9.71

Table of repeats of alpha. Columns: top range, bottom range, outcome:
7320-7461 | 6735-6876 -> 1.14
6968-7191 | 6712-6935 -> 1.10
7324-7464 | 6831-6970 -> 1.09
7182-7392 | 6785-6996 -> 1.06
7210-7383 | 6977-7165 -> 1.01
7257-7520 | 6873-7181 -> 1.07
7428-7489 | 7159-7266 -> 1.08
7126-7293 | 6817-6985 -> 1.07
